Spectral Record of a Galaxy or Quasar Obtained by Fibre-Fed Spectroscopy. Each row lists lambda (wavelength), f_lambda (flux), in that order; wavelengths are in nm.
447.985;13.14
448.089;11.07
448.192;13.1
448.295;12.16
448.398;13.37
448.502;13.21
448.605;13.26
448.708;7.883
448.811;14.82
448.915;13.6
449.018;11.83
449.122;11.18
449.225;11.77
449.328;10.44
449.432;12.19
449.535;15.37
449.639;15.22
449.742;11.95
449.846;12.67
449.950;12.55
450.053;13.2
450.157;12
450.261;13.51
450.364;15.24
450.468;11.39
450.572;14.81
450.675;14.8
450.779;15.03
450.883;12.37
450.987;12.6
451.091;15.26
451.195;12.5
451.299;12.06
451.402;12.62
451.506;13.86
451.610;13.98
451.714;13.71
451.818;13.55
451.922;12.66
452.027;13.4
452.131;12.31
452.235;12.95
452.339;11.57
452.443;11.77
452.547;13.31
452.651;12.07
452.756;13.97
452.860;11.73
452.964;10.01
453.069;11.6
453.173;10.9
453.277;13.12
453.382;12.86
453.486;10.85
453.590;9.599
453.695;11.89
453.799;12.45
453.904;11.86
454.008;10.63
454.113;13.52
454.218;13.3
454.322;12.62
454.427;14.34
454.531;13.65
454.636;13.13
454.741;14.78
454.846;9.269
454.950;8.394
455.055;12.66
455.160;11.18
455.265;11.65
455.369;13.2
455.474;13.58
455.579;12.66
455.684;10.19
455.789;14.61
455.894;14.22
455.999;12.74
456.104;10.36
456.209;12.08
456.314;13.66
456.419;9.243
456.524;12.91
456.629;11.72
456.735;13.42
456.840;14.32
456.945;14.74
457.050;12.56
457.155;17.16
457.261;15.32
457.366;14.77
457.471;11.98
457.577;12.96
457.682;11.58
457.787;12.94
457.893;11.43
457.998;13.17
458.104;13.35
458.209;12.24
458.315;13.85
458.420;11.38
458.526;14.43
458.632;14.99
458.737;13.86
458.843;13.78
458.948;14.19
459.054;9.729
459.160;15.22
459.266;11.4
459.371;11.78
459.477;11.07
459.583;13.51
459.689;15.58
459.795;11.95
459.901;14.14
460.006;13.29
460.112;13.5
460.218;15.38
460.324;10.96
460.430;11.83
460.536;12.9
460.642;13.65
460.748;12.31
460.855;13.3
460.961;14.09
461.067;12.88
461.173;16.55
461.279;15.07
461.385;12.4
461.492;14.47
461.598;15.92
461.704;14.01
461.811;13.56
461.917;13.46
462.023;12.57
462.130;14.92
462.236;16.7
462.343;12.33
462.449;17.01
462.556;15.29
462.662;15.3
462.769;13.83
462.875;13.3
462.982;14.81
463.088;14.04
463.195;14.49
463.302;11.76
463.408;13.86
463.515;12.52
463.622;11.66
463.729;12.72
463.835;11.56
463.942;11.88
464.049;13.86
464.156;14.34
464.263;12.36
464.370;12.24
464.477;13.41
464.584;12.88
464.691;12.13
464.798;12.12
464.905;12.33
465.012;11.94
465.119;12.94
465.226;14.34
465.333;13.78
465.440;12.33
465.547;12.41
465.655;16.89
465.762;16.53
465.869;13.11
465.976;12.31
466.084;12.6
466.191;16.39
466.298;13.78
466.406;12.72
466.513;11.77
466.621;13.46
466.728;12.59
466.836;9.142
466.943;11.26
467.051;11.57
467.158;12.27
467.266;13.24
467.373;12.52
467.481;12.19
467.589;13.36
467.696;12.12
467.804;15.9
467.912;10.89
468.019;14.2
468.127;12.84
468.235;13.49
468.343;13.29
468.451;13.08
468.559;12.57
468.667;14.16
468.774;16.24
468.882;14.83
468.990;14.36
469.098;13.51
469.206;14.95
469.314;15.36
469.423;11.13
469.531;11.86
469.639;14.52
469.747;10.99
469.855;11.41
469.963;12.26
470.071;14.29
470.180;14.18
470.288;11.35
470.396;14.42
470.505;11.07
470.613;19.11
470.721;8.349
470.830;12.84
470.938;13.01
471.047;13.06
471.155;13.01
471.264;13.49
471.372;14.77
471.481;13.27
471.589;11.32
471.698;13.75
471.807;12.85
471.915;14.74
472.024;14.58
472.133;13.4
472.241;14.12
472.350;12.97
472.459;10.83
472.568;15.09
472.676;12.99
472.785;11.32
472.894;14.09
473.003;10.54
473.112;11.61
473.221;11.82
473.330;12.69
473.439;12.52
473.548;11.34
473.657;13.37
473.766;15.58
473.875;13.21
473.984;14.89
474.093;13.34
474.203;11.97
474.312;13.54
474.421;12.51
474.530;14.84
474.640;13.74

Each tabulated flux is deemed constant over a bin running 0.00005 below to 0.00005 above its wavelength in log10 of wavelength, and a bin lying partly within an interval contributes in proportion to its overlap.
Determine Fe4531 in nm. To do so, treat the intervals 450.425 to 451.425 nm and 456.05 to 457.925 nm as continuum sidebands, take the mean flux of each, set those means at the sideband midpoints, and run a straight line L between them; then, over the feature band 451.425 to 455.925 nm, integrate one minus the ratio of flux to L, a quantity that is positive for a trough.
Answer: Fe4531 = 0.27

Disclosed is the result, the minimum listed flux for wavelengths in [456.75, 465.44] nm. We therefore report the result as 9.729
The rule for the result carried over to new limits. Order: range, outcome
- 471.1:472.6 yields 10.83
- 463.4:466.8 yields 11.56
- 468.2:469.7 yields 11.13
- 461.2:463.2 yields 12.33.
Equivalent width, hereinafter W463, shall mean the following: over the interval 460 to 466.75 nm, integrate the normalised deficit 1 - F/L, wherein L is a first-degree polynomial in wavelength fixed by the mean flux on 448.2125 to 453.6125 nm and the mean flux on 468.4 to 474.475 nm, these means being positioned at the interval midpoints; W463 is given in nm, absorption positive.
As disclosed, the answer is -0.27 nm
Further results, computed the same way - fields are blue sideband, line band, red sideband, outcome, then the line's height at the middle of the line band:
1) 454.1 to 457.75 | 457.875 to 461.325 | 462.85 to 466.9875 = -0.092 nm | 12.9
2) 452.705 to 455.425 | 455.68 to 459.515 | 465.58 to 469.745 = -0.193 nm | 12.4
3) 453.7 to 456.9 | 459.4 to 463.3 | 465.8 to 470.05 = -0.349 nm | 12.7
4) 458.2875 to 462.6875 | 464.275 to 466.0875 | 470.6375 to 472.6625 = 0.036 nm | 13.5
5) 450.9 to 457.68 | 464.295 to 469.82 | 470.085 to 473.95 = -0.085 nm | 12.9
